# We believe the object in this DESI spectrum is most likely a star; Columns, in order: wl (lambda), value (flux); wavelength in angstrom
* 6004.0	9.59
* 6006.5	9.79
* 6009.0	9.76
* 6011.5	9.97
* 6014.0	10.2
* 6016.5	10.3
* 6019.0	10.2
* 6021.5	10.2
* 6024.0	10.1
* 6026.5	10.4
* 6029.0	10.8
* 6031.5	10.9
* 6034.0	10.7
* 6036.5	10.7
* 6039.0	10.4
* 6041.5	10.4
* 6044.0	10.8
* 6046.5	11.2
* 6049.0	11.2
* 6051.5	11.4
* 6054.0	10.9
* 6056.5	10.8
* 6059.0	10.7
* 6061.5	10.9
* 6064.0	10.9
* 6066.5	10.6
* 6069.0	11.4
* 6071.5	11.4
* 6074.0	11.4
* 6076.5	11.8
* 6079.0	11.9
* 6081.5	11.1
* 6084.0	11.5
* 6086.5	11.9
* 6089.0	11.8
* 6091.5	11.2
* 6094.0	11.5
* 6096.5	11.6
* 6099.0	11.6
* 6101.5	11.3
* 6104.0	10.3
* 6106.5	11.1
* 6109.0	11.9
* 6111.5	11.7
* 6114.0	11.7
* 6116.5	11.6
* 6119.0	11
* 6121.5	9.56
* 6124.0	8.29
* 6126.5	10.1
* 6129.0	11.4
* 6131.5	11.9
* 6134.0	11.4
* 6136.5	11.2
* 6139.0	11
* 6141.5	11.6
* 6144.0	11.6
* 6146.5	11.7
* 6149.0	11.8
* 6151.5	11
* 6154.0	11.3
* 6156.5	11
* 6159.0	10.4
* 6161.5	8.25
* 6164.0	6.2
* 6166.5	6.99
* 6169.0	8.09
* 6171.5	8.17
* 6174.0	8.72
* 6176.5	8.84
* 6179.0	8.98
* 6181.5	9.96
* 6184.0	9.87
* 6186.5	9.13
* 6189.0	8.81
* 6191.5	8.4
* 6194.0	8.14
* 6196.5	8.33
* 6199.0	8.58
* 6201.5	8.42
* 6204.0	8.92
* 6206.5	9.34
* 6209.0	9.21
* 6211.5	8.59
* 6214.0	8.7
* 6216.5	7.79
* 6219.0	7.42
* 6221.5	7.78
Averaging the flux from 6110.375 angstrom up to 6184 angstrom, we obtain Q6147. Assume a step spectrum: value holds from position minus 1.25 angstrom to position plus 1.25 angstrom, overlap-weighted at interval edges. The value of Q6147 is 10.2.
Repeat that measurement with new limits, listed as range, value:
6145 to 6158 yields 11.3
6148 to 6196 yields 9.13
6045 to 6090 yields 11.3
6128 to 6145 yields 11.4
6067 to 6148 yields 11.3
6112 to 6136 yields 10.8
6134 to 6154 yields 11.4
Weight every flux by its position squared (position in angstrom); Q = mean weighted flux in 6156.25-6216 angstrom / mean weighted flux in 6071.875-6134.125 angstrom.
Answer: 0.80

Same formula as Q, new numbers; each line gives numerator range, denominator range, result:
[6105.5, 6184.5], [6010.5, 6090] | 0.97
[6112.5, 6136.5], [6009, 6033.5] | 1.08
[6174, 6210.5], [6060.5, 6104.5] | 0.81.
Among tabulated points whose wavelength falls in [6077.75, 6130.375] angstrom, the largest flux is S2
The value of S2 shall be 11.9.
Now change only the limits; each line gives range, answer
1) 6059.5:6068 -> 10.9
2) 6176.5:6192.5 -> 9.96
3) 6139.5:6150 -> 11.8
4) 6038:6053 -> 11.4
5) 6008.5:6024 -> 10.3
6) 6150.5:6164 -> 11.3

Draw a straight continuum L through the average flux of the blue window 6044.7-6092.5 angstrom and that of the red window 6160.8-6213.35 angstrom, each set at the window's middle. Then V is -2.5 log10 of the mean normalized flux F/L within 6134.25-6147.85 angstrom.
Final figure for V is -0.19 mag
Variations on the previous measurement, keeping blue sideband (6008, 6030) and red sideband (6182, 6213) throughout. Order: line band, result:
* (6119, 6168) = -0.12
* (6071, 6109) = -0.18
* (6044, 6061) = -0.11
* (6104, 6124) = -0.16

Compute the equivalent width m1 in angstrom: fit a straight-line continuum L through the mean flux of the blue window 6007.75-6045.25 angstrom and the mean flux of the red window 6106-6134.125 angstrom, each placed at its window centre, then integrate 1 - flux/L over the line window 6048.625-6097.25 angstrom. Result -2.85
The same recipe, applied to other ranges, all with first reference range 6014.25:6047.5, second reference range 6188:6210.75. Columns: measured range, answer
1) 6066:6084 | -2.5 angstrom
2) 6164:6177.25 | 1.5 angstrom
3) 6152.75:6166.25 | -0.2 angstrom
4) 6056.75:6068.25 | -0.7 angstrom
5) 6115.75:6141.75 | -3.6 angstrom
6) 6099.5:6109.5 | -1.4 angstrom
